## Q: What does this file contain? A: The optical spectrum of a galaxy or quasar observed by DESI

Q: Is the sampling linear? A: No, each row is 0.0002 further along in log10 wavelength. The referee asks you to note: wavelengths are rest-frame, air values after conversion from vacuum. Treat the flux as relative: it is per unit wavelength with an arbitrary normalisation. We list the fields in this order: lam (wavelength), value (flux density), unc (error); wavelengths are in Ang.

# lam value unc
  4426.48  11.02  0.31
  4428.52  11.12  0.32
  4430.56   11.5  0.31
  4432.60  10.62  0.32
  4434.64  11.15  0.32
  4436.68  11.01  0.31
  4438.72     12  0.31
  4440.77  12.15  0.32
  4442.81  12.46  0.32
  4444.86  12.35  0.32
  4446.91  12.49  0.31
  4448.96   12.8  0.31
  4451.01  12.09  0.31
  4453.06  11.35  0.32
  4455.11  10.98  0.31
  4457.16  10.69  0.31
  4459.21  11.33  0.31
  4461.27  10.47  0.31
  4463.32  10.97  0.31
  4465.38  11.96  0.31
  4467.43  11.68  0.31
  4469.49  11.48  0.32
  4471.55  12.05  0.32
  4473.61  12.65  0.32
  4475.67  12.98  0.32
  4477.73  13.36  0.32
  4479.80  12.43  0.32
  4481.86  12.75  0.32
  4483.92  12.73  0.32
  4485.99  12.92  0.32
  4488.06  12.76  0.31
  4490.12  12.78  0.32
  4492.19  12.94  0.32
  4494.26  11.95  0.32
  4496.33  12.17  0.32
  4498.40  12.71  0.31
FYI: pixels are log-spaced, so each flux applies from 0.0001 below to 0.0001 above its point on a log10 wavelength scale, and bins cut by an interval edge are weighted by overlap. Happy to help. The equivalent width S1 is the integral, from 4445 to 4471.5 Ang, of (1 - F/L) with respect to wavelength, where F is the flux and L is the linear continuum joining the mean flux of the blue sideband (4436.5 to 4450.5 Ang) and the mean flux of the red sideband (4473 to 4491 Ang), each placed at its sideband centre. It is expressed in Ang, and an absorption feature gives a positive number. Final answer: 1.9 Ang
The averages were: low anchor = 12.2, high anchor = 12.8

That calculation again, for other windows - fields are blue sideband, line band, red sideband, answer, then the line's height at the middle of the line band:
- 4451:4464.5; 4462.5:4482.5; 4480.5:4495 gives -0.60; 11.9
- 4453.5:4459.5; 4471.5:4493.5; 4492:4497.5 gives -1.70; 11.9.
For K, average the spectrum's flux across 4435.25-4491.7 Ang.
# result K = 12.1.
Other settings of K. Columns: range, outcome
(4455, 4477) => 11.6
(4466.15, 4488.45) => 12.5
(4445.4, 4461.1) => 11.6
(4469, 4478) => 12.5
